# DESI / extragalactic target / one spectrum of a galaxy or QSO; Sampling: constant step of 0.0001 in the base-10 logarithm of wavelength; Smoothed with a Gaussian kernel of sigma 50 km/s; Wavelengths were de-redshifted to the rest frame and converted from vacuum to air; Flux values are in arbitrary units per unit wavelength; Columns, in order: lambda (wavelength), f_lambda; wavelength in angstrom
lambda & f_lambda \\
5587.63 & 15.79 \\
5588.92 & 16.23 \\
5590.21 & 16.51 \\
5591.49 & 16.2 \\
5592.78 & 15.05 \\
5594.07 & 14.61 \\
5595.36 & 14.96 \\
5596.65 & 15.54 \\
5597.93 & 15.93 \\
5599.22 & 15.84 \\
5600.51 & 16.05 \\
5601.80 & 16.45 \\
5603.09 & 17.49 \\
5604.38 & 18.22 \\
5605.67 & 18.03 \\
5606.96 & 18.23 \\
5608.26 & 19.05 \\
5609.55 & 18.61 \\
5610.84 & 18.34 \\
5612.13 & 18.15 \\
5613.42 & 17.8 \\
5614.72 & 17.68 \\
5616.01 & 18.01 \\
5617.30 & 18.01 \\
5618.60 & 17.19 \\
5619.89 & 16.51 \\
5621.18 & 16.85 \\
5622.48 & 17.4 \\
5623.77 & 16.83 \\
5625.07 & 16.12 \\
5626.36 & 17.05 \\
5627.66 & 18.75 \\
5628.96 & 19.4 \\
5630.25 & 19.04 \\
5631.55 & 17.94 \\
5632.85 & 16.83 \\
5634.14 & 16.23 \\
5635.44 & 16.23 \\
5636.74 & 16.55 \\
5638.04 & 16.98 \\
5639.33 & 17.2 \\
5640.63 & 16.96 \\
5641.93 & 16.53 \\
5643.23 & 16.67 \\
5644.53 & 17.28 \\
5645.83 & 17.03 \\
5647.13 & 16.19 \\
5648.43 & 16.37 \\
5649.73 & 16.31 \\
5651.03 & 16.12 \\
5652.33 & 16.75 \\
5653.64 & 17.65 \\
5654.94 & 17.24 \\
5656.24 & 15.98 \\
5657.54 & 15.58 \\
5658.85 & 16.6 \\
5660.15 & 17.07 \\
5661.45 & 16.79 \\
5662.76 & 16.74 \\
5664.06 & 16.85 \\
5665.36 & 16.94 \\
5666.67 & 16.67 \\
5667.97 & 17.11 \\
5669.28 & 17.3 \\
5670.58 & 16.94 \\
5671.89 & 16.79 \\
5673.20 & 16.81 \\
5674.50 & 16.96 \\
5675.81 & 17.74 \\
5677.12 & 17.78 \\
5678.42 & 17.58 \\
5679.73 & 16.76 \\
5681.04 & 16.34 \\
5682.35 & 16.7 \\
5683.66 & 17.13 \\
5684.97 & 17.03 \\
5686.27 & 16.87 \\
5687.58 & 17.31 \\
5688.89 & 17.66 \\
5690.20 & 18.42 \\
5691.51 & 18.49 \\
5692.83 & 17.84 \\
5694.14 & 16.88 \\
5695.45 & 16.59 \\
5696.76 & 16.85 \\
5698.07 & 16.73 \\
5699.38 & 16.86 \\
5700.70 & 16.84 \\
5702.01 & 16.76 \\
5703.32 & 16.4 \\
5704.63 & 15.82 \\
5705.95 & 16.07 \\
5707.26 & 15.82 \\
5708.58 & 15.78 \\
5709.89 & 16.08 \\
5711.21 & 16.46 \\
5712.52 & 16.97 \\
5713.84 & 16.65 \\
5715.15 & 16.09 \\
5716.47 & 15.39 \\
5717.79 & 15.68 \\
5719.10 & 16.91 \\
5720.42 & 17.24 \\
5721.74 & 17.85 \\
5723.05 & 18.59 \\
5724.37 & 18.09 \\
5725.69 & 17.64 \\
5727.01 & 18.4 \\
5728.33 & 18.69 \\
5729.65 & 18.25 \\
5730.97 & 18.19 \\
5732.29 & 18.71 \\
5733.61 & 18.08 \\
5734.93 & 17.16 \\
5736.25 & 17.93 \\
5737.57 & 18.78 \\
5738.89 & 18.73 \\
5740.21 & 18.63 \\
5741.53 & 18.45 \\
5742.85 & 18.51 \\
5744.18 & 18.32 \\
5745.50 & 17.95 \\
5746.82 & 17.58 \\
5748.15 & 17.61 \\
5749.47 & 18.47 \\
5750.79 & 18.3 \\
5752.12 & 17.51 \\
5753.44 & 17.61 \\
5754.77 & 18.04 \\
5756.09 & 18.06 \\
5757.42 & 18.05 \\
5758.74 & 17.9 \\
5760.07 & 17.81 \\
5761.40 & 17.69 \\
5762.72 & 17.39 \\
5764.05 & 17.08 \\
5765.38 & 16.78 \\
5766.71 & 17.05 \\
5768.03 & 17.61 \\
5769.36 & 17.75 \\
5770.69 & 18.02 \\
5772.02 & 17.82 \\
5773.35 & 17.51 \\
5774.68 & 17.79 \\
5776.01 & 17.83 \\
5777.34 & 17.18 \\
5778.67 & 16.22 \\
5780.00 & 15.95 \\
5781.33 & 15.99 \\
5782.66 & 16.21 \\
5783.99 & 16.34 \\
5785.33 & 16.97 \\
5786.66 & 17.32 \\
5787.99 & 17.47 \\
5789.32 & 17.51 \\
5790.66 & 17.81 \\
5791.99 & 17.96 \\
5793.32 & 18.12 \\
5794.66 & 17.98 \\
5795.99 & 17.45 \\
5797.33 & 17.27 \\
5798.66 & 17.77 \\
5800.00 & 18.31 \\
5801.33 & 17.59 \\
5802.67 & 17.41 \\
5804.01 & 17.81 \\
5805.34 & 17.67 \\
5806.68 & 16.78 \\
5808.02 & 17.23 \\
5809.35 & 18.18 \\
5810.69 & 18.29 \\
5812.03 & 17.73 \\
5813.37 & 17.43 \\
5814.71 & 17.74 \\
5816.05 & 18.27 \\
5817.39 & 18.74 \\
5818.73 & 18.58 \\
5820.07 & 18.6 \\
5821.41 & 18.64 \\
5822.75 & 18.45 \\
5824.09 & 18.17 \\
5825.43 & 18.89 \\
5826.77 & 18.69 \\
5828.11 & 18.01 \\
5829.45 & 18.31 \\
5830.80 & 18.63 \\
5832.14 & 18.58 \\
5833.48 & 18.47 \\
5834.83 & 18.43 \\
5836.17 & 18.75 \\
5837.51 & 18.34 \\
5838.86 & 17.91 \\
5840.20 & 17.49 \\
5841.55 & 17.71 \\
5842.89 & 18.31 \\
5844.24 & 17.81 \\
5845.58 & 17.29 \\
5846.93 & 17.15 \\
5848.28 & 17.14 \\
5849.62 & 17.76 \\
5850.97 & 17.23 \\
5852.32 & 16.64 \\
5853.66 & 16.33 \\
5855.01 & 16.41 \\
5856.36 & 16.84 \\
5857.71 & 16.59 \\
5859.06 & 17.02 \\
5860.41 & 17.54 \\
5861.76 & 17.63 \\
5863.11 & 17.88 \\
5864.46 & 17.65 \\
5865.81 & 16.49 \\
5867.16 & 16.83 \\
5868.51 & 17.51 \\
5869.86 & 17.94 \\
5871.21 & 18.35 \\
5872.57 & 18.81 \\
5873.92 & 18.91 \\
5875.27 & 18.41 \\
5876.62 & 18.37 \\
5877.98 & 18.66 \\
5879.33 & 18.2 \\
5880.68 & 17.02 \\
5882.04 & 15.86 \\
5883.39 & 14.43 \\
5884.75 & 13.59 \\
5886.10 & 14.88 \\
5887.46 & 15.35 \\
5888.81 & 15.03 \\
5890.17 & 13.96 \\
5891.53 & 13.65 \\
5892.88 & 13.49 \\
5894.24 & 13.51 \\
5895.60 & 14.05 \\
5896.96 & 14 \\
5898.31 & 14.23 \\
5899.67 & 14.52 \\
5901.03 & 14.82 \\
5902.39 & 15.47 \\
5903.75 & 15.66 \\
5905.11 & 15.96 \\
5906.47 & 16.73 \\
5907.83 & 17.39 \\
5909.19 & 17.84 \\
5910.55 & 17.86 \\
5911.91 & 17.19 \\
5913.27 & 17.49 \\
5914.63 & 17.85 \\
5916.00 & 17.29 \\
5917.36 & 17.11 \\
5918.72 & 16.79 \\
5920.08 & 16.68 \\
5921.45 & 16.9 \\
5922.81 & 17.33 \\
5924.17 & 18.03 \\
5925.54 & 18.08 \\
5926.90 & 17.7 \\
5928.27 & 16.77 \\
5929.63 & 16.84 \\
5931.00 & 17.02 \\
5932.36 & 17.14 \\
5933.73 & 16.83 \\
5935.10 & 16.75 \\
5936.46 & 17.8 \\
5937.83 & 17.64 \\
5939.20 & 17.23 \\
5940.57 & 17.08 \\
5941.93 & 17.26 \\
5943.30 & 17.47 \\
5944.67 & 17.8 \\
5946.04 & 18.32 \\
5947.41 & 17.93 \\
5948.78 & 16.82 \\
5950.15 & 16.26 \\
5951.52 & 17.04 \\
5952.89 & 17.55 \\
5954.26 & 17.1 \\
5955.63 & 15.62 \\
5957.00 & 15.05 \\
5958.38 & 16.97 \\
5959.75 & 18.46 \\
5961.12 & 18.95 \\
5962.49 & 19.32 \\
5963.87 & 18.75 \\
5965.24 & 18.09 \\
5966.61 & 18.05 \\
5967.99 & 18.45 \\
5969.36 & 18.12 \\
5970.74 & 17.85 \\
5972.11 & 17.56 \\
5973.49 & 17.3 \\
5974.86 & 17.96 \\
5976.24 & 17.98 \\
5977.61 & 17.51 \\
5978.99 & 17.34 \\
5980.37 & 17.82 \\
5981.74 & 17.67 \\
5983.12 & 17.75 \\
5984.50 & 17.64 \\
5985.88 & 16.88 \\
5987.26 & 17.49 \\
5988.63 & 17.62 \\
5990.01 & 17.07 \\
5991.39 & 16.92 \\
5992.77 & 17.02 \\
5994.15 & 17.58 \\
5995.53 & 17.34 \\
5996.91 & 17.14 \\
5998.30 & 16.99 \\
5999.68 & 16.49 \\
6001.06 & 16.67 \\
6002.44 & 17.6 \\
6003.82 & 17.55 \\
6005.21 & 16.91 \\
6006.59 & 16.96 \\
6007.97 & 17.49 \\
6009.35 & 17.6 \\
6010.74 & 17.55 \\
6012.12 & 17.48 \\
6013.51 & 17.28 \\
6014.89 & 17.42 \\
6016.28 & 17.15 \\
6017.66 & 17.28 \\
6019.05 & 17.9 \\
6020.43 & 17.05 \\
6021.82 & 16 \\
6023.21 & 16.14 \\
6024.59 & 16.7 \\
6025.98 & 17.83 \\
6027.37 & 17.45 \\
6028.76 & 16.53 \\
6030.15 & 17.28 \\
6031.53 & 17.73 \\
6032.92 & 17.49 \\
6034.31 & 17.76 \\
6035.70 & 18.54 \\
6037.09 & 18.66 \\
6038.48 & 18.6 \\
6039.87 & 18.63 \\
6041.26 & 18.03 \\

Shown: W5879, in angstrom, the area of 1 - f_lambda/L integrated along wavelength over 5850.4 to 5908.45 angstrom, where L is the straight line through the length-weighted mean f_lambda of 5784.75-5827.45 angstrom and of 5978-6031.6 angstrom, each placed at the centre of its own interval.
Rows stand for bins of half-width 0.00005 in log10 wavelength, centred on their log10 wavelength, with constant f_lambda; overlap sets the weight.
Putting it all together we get 4.57 angstrom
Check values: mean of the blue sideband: 17.9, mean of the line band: 16.3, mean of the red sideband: 17.2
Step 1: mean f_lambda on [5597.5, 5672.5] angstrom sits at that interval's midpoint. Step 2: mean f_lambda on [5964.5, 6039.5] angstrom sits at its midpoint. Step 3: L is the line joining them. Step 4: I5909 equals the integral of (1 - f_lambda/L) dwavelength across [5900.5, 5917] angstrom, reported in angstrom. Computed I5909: 0.5 angstrom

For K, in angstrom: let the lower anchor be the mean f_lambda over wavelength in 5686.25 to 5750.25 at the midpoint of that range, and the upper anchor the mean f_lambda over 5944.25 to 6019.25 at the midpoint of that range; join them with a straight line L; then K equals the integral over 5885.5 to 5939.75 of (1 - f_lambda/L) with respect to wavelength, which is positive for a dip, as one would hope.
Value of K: 3.6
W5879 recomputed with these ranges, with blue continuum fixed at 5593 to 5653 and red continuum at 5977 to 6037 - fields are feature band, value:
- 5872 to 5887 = 0.2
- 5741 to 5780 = -1.2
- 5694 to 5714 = 0.8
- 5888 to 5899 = 2.1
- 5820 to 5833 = -1.0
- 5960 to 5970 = -0.7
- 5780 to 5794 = 0.1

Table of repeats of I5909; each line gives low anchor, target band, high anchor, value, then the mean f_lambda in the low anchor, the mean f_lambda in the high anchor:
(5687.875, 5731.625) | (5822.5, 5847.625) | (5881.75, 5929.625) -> -2.8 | 17.1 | 15.9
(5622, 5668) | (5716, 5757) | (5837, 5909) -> -2.8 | 16.9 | 16.5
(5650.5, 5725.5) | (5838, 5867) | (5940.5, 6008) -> -0.1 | 16.9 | 17.5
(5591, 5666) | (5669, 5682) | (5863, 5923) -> -0.2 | 17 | 16.4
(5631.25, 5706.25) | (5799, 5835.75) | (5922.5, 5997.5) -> -2.0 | 16.9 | 17.5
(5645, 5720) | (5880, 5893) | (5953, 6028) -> 1.8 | 16.8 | 17.4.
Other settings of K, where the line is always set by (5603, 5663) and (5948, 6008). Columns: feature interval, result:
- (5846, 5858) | 0.3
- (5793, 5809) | -0.3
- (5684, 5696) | -0.1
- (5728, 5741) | -0.8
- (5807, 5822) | -0.7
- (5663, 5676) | 0.2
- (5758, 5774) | -0.2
